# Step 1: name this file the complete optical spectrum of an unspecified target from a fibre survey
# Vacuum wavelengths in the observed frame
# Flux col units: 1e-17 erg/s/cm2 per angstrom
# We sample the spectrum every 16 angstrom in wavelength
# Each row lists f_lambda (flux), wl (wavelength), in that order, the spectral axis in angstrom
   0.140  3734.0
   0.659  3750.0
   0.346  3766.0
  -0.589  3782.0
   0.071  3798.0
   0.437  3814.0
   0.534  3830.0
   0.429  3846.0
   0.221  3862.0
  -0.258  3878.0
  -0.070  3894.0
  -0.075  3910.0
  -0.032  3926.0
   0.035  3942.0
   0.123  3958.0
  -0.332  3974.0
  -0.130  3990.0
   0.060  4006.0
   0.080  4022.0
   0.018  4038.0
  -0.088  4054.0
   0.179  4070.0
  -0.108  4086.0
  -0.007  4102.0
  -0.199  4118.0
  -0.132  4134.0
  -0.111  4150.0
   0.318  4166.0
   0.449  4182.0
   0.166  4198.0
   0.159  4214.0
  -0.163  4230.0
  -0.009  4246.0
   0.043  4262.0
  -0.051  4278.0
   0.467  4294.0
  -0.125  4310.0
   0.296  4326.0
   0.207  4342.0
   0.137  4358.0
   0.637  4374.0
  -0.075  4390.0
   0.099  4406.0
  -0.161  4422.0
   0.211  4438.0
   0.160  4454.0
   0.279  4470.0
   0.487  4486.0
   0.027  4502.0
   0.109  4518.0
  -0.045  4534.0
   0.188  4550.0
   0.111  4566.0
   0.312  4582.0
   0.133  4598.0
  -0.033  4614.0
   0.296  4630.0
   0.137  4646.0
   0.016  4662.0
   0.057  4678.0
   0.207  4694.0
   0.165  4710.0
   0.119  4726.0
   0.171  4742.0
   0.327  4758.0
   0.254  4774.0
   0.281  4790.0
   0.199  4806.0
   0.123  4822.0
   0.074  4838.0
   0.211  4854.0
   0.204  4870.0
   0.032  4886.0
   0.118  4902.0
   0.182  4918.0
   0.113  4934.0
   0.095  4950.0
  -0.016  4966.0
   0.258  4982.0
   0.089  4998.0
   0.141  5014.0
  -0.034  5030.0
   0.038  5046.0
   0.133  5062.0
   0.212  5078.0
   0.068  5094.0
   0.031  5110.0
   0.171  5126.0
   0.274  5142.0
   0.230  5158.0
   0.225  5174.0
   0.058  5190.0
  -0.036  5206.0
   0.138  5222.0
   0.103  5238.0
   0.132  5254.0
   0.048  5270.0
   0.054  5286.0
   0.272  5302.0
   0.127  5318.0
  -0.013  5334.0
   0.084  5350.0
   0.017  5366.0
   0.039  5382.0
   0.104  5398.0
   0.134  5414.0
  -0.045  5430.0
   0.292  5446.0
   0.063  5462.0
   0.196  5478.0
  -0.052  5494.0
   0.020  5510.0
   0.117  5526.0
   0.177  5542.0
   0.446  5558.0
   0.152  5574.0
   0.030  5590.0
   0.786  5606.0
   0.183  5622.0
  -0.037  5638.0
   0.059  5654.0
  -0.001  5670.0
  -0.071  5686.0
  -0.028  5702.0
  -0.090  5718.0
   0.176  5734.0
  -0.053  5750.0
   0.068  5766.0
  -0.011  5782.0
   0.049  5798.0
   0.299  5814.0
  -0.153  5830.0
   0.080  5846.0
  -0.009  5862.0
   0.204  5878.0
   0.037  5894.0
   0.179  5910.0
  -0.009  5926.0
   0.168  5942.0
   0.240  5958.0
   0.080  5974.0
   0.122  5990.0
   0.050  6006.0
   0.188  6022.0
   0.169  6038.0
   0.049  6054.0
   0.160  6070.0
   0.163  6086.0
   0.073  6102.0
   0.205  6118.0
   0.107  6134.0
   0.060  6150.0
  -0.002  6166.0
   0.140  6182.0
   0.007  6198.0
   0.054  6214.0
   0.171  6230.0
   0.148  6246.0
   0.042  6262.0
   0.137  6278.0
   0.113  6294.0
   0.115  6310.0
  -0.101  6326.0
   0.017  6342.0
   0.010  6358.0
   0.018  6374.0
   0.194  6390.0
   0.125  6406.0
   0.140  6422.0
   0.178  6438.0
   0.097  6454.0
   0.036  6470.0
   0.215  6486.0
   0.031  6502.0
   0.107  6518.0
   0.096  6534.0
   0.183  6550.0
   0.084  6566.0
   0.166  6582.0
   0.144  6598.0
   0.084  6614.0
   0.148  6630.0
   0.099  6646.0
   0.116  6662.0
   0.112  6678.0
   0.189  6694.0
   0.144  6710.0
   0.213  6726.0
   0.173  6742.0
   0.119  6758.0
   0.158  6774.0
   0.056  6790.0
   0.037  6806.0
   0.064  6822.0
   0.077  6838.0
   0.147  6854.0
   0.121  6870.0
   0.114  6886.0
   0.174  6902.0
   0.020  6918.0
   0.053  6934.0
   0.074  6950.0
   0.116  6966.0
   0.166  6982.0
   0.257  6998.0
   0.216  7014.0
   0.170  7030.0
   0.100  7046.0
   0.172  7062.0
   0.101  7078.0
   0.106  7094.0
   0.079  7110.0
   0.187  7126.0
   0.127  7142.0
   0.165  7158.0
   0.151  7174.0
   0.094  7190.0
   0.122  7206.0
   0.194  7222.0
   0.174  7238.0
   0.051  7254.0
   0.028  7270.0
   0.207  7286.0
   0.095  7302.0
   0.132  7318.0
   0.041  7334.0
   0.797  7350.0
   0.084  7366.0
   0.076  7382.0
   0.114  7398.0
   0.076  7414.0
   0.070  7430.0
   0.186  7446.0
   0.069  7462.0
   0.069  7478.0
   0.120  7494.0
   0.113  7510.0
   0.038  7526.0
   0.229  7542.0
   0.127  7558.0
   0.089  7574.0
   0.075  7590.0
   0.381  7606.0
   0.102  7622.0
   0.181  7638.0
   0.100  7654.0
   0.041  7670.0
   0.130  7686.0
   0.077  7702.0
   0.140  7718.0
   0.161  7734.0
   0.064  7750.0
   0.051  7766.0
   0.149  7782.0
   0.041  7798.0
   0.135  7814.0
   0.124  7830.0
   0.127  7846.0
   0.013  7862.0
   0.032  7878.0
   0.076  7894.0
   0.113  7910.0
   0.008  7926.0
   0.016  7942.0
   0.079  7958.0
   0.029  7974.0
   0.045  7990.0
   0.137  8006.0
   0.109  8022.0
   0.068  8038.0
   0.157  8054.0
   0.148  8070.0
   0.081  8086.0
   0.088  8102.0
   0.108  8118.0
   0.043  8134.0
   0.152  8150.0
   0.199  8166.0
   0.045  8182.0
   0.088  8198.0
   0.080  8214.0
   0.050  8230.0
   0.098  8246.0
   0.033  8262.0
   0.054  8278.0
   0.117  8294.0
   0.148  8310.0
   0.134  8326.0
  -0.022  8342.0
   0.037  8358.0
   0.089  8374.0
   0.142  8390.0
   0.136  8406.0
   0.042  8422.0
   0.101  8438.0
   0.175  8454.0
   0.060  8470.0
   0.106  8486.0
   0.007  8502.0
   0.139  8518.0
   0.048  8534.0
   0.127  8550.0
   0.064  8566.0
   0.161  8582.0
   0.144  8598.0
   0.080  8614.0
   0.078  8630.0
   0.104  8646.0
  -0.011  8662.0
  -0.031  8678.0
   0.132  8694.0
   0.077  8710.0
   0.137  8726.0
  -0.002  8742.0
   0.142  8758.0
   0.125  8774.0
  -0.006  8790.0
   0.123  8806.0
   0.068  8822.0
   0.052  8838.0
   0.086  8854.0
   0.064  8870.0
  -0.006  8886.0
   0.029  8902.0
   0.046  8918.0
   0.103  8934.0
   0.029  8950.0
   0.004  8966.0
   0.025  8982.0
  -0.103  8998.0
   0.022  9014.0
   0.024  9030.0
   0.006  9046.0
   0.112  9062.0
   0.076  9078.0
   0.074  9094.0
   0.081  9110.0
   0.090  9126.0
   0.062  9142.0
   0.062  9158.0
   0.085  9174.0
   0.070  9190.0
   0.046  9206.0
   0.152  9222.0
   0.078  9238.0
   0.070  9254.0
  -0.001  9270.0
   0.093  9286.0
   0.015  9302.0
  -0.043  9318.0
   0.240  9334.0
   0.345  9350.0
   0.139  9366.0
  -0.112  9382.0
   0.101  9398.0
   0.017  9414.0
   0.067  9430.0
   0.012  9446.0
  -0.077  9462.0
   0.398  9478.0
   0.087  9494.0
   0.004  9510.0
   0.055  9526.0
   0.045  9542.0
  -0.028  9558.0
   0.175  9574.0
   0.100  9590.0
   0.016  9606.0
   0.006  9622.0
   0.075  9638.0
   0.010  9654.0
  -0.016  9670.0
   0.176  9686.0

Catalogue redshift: 0.12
